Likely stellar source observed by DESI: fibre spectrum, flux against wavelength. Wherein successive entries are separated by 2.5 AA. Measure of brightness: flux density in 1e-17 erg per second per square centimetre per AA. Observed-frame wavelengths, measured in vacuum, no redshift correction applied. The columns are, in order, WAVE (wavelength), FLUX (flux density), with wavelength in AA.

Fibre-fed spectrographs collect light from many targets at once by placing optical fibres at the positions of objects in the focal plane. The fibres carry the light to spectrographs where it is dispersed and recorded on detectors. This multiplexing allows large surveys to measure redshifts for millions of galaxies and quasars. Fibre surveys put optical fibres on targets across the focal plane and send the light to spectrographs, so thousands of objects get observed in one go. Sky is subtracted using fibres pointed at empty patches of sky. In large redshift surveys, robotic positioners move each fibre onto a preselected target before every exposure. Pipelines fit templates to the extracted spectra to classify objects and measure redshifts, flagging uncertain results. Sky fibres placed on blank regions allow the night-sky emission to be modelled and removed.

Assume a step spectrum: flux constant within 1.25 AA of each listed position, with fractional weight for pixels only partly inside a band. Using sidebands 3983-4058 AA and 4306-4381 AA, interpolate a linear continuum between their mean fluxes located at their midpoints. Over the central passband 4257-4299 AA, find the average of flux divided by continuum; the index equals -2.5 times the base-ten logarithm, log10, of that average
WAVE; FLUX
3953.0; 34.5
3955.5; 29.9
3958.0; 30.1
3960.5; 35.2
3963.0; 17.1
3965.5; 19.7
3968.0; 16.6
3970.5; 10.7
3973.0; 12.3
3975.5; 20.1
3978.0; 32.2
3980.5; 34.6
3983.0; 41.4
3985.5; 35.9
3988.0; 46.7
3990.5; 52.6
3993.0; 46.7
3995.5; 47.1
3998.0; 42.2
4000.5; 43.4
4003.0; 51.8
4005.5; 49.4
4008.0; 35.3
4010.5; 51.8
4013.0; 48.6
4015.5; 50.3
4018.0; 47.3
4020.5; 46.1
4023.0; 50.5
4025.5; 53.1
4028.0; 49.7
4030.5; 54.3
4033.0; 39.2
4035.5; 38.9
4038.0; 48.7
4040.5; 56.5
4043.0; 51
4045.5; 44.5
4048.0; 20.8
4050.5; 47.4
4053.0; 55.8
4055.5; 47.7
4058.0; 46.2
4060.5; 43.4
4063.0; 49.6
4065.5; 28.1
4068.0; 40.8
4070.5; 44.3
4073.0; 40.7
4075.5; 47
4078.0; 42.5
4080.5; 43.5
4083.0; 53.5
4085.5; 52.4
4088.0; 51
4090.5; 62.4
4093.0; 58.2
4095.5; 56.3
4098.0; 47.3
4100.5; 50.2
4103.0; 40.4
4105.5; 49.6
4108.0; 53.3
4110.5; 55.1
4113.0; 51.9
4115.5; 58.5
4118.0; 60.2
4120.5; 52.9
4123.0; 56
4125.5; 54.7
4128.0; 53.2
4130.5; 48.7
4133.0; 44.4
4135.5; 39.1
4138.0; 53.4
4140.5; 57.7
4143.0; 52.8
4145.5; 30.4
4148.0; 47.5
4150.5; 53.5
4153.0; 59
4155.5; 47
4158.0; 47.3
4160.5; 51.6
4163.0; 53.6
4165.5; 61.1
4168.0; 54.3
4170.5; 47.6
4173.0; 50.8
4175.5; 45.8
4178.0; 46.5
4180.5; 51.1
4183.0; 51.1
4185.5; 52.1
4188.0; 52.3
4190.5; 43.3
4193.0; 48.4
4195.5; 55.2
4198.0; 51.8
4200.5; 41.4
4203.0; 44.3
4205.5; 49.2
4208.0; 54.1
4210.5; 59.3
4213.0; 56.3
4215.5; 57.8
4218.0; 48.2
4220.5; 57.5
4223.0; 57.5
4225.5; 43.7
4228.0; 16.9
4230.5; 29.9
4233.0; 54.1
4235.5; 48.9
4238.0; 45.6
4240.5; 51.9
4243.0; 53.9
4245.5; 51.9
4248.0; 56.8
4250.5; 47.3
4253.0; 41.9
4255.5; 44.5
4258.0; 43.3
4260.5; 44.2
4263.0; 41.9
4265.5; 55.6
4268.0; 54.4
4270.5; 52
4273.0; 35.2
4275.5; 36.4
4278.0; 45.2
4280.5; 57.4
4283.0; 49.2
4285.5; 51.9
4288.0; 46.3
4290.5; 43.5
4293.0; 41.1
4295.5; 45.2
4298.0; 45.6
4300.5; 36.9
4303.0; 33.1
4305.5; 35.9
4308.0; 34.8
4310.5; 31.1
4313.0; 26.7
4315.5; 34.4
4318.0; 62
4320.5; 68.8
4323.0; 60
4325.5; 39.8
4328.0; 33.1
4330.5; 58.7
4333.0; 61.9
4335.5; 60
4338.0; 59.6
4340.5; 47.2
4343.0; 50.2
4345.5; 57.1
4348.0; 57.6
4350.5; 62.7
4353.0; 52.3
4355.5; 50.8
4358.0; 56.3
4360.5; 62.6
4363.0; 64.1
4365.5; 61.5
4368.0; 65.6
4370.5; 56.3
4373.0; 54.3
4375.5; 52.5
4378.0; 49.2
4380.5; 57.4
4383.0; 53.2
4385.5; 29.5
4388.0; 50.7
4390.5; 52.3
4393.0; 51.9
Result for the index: 0.11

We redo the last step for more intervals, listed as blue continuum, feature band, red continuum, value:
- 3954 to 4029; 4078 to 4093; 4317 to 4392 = -0.221 mag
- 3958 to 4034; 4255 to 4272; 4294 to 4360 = -0.025 mag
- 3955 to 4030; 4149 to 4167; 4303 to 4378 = -0.184 mag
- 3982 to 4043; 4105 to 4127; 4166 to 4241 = -0.142 mag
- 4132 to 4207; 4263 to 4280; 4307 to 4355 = 0.079 mag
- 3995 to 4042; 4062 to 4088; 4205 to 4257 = 0.081 mag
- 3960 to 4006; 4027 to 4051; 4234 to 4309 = -0.228 mag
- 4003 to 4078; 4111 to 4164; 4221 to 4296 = -0.114 mag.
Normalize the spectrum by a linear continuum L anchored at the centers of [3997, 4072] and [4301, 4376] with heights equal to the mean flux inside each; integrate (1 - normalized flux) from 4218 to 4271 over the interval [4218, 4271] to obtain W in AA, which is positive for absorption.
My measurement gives 2.7 AA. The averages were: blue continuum 45.9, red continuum 51.5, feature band 47.3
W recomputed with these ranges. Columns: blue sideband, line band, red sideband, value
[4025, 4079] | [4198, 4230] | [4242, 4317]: -3.1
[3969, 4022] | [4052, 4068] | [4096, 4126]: 0.8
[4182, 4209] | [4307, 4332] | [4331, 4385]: 4.4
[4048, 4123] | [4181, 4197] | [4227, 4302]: -1.2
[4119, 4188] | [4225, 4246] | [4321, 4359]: 3.3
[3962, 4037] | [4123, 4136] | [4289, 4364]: -1.8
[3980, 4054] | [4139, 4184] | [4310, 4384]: -0.9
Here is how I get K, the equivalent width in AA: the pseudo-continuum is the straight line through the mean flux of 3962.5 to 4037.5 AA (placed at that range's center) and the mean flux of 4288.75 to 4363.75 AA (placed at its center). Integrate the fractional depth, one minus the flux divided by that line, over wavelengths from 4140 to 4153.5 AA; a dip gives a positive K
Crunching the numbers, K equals -1.6 AA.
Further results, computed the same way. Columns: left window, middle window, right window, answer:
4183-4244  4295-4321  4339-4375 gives 6.63 AA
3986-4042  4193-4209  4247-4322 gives -1.24 AA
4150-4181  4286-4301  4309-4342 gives 1.79 AA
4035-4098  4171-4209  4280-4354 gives -1.29 AA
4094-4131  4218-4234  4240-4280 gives 1.69 AA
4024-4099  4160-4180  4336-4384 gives -0.35 AA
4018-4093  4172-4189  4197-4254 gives -0.60 AA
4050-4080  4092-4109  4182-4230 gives -1.88 AA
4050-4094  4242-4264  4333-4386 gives 2.24 AA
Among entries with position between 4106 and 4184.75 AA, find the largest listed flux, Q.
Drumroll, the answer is 61.1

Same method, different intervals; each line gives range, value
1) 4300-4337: 68.8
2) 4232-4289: 57.4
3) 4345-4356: 62.7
